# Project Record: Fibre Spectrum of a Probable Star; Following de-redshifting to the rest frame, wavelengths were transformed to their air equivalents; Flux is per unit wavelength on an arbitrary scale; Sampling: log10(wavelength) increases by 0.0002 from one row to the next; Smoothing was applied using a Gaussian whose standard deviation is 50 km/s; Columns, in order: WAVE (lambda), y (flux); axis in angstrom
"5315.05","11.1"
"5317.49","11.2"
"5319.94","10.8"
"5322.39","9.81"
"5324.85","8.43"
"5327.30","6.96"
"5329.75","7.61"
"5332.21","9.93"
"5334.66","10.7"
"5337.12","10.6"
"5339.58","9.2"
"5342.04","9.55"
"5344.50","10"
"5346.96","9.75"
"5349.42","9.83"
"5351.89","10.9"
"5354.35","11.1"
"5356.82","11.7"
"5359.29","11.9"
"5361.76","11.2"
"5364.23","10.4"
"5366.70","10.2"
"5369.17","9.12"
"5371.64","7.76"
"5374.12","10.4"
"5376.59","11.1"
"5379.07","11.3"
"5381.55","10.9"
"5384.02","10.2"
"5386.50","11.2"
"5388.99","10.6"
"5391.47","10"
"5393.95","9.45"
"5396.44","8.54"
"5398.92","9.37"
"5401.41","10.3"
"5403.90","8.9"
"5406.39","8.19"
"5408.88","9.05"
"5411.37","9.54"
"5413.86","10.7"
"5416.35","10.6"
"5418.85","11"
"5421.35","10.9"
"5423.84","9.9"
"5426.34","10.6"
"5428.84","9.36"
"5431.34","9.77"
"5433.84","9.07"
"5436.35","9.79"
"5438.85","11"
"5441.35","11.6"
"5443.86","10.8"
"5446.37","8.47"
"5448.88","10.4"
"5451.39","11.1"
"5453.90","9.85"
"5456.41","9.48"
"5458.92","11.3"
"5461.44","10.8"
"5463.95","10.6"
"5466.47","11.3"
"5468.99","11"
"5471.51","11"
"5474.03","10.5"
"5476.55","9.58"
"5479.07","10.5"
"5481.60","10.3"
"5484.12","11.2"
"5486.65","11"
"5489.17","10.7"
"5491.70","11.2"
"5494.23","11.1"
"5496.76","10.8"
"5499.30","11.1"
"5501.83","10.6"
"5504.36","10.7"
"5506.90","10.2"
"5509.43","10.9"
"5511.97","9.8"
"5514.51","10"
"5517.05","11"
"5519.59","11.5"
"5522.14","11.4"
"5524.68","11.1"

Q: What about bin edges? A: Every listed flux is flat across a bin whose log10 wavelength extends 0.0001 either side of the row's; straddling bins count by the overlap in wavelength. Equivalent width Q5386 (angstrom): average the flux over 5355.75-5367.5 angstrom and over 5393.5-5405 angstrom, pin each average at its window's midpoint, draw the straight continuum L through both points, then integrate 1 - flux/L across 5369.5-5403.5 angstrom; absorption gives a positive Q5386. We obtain -0.46 angstrom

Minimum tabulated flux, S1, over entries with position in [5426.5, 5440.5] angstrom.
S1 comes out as 9.07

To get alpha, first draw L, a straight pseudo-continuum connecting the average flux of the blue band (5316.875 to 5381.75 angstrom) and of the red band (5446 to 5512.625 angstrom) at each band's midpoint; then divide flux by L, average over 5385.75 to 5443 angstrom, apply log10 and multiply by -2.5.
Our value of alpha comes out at 0.04 mag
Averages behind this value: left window 10.1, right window 10.6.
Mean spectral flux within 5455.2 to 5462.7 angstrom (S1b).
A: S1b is 10.5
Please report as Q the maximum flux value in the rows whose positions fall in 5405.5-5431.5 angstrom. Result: 11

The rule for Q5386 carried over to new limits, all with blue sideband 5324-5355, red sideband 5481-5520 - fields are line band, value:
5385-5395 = -0.4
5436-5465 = -0.2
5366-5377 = 0.2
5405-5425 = 0.3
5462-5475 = -0.5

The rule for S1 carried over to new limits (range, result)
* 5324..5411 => 6.96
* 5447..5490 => 9.48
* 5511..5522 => 9.8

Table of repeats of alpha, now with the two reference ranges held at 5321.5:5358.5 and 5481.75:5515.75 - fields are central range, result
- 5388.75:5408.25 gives 0.09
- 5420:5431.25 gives 0.01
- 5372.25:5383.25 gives -0.08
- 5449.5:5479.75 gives -0.01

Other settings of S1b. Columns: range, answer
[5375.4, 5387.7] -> 10.9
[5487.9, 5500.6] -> 11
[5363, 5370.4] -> 9.91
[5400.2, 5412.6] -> 9.19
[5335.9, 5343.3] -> 9.78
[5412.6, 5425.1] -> 10.6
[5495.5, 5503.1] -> 10.8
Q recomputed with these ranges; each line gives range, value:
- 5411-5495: 11.6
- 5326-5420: 11.9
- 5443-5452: 11.1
